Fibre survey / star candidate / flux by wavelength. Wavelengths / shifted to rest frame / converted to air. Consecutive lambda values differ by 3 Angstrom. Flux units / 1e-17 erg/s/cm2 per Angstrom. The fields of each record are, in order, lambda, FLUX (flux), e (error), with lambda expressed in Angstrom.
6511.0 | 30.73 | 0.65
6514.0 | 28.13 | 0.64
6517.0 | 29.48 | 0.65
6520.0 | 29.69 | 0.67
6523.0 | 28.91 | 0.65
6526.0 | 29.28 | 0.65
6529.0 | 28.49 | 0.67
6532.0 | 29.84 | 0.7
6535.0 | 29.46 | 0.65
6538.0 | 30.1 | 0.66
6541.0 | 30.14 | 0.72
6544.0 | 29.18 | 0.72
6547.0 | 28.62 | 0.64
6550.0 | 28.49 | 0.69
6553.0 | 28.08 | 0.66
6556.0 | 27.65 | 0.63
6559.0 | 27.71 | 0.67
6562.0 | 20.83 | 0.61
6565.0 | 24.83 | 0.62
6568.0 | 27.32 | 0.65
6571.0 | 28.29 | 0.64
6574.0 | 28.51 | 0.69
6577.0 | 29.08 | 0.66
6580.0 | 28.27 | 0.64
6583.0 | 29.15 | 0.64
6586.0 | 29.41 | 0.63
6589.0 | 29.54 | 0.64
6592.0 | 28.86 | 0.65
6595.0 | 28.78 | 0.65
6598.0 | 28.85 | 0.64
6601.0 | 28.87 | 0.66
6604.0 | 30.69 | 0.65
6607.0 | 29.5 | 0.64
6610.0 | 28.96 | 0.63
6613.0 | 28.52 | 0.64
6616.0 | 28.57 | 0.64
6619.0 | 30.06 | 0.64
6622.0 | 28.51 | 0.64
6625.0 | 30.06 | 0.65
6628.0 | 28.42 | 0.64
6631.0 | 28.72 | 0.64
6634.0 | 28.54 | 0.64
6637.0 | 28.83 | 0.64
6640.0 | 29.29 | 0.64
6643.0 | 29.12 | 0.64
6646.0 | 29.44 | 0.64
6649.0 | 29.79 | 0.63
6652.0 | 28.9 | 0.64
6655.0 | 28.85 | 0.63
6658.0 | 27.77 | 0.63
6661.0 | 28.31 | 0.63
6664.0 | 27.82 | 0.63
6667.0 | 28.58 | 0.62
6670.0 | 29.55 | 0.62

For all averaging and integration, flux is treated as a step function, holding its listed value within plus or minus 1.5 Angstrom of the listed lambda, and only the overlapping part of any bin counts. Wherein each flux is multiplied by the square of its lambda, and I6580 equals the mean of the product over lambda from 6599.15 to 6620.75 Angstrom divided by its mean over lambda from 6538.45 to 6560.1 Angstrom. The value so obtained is 1.0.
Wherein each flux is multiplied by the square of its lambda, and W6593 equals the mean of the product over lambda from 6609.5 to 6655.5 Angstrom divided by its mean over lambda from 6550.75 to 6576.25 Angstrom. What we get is 1.11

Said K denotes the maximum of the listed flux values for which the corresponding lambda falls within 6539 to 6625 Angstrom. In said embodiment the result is 30.69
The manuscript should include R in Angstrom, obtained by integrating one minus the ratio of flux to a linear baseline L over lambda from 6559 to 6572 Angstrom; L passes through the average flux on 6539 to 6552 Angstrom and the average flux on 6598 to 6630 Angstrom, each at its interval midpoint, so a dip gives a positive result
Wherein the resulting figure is 1.6 Angstrom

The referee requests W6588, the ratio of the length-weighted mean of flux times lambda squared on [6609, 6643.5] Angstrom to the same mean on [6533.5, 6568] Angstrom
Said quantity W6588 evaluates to 1.07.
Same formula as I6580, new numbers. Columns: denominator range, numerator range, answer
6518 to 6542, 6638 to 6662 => 1.02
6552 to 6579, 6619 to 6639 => 1.10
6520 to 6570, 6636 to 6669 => 1.06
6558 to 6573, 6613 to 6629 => 1.15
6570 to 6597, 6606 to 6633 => 1.02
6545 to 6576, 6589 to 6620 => 1.09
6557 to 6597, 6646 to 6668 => 1.06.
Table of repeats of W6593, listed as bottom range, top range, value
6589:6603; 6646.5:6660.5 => 1.01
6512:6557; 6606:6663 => 1.03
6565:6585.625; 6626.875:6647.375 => 1.04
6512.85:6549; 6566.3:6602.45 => 1.00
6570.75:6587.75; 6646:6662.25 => 1.02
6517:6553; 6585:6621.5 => 1.02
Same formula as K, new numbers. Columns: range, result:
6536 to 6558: 30.14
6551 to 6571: 28.29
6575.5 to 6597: 29.54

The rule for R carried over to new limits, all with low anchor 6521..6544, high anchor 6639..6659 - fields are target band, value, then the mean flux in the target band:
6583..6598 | 0.07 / 29.1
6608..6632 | 0.13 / 29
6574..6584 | 0.18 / 28.8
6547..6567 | 1.97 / 26.5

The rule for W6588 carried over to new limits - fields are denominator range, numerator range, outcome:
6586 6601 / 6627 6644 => 1.01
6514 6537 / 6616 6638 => 1.02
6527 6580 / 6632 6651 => 1.07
